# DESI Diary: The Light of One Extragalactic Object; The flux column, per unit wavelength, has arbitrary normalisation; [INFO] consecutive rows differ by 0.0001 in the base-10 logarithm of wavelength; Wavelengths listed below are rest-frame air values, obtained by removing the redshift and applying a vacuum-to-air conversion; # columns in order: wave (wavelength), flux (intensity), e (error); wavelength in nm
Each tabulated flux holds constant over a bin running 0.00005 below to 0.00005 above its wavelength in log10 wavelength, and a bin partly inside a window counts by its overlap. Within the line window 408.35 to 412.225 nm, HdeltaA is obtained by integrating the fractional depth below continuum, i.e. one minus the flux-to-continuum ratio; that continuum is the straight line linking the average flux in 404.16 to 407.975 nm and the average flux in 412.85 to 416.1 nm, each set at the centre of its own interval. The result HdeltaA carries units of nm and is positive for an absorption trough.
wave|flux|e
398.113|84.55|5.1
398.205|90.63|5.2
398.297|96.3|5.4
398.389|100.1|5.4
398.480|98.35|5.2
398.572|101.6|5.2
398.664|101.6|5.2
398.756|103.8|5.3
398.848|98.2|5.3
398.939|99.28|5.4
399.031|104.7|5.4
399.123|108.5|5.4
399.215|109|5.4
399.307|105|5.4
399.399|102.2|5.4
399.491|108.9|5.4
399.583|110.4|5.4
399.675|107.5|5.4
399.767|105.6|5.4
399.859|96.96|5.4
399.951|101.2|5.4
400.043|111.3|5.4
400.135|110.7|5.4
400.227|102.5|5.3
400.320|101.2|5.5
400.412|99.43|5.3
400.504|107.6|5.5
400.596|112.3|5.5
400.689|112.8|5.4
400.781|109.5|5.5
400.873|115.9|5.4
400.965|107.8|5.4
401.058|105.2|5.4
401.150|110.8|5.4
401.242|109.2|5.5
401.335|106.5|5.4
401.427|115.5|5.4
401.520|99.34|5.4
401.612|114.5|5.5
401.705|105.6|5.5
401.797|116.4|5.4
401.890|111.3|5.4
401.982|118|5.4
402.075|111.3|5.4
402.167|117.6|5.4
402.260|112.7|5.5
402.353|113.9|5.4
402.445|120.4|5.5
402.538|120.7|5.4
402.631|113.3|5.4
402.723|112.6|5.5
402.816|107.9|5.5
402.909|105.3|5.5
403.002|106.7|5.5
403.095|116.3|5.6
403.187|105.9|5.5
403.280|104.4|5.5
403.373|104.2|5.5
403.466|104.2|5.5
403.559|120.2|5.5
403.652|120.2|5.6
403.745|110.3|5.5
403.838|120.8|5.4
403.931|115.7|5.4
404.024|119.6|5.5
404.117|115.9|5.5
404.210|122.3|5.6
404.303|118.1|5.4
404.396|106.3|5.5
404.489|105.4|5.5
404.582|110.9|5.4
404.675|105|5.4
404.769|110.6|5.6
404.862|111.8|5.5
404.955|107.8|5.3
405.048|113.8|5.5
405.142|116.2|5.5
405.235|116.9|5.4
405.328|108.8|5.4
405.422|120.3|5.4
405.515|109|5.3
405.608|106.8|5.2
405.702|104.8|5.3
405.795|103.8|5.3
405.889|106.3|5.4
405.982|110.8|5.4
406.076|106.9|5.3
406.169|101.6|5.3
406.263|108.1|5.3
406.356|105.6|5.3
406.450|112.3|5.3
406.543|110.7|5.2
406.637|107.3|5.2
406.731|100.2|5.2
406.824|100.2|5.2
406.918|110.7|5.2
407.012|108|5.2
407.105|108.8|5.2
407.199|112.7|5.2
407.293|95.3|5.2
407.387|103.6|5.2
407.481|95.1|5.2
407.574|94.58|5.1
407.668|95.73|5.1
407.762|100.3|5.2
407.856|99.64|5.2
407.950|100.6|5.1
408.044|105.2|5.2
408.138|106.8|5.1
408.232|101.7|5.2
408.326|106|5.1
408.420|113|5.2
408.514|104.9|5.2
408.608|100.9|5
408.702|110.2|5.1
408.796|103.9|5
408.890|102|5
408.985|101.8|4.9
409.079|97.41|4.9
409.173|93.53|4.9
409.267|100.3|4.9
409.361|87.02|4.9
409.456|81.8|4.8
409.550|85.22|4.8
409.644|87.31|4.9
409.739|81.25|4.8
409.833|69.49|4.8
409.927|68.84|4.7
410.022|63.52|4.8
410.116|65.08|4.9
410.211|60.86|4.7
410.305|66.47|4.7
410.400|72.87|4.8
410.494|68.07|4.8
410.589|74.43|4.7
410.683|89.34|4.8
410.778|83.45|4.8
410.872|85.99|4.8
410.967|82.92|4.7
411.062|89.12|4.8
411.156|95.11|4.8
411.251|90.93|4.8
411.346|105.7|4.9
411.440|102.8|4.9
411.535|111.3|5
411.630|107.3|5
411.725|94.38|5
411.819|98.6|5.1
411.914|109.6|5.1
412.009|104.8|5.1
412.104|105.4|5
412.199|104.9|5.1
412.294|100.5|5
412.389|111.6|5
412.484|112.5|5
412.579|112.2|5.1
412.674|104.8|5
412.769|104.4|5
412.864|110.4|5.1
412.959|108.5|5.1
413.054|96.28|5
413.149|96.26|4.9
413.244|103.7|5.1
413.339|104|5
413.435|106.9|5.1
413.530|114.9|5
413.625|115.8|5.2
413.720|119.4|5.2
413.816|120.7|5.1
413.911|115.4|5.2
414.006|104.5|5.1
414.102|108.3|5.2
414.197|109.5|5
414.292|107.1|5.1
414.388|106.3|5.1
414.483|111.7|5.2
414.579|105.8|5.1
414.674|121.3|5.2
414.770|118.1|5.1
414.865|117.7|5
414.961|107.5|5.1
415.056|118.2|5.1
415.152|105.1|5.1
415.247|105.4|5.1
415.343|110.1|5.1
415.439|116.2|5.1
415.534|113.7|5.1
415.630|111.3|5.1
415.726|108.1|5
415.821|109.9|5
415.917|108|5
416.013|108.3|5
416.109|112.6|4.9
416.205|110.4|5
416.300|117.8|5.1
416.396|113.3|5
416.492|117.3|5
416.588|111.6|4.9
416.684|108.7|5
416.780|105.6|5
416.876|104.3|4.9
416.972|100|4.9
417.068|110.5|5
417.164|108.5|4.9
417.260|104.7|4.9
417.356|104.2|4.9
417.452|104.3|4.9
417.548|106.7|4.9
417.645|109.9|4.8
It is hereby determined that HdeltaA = 0.64 nm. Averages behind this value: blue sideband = 107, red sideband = 110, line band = 90.8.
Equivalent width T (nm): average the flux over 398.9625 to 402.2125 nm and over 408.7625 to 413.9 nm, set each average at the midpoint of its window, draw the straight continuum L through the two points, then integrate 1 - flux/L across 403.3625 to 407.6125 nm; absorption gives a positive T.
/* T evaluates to -0.290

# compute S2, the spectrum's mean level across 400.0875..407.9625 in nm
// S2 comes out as 109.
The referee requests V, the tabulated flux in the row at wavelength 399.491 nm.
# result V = 108.9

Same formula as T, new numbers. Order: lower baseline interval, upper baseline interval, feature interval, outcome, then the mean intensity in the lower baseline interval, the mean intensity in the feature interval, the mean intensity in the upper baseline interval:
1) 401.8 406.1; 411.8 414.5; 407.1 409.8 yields 0.27 nm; 112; 98.9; 108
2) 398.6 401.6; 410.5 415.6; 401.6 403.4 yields -0.10 nm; 106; 112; 105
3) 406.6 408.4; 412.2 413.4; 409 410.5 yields 0.36 nm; 103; 78.9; 105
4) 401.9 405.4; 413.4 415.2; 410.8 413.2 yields 0.23 nm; 113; 102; 112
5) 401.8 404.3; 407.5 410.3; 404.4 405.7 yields -0.05 nm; 114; 111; 92.3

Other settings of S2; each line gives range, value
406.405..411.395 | 93.5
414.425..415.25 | 113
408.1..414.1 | 96.9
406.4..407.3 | 107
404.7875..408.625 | 106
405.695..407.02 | 106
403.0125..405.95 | 112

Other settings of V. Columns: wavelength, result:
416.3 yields 117.8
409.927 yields 68.84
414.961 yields 107.5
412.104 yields 105.4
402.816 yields 107.9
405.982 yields 110.8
